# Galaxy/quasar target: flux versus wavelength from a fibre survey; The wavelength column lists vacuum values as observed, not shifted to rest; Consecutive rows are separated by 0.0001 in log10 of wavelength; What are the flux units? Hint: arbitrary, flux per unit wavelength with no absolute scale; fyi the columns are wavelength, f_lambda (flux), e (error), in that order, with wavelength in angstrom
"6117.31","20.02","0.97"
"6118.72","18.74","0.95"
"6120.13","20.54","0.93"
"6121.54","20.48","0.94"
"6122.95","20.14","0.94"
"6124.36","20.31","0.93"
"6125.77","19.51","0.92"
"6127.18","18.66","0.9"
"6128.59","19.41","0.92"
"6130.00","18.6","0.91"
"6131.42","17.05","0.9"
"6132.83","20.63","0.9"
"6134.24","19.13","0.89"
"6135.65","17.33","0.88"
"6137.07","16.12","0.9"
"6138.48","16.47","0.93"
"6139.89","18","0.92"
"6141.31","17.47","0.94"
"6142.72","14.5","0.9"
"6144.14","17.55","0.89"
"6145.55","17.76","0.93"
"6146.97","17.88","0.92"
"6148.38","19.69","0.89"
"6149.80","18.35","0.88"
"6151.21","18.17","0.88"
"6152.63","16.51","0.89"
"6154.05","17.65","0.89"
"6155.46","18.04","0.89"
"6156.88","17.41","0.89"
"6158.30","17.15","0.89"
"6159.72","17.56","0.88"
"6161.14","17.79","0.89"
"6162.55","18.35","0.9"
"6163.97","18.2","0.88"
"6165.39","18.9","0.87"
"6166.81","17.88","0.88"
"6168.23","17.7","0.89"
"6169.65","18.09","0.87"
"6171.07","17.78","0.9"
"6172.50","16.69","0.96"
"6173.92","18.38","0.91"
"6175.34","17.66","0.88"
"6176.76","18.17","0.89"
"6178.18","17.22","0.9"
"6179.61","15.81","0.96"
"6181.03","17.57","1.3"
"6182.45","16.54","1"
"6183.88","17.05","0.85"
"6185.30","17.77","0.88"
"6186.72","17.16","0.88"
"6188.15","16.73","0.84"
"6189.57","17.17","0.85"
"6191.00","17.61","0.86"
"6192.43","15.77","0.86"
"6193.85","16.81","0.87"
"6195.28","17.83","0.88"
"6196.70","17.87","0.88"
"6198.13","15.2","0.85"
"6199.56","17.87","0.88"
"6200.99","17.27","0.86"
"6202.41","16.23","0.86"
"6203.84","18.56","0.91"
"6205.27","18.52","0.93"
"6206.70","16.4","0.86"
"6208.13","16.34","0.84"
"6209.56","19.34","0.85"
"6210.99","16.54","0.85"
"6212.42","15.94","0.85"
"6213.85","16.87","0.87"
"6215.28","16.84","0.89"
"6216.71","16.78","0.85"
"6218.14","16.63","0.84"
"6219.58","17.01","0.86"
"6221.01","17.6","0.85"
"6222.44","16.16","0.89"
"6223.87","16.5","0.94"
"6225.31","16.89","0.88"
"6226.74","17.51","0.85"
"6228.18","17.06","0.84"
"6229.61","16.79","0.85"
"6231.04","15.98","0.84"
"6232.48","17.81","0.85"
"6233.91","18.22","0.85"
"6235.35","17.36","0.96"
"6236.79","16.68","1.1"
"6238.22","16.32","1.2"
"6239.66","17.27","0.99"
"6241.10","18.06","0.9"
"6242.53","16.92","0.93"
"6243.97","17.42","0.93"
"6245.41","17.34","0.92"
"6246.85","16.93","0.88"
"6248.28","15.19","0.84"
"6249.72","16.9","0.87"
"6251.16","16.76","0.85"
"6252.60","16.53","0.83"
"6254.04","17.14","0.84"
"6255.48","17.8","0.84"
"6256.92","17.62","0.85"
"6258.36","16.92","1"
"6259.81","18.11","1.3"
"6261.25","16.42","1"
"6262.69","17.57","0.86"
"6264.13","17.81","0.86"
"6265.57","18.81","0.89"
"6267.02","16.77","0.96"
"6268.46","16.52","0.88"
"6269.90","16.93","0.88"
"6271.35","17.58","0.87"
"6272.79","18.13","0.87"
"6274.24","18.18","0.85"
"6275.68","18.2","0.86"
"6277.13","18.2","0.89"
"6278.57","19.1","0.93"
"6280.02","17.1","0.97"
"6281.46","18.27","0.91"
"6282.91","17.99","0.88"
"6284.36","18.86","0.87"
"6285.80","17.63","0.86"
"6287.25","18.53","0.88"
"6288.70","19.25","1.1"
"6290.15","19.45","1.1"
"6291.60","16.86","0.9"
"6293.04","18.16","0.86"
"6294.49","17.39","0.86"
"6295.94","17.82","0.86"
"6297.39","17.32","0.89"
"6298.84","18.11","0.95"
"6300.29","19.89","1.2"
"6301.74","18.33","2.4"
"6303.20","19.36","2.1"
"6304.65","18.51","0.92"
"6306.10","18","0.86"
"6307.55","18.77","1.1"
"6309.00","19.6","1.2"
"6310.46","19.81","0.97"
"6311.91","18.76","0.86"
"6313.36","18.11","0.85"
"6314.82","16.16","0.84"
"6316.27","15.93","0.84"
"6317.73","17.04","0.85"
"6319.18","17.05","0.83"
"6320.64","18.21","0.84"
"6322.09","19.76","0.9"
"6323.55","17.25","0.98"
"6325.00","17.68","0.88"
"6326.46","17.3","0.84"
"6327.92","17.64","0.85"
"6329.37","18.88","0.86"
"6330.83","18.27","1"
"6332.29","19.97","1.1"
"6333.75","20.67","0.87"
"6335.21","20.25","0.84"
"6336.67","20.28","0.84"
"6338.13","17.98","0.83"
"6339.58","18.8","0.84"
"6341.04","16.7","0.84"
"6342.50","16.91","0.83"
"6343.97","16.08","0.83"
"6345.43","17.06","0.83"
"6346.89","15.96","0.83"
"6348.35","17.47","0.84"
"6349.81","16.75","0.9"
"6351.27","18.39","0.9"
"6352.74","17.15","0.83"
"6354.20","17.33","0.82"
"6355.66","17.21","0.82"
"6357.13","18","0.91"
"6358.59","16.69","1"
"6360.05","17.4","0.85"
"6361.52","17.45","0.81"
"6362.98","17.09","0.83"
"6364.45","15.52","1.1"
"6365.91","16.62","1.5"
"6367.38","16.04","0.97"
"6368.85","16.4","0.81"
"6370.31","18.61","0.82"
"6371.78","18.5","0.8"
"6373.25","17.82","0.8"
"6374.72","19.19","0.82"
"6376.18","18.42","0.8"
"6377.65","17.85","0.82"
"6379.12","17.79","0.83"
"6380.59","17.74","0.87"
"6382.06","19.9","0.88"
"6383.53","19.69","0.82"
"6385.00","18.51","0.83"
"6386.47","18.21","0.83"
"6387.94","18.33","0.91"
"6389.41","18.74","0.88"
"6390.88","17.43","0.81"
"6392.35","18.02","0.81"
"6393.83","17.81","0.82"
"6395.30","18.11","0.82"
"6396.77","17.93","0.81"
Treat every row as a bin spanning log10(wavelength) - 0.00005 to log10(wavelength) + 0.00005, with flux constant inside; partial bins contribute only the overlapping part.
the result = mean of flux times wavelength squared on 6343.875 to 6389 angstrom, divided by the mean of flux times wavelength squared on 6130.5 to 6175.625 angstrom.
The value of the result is 1.06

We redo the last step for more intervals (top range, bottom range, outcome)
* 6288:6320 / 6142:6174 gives 1.07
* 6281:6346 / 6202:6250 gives 1.10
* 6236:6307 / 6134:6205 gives 1.05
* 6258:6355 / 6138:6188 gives 1.07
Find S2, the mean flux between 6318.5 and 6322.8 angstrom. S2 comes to 18.4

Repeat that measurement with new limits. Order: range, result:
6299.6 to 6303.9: 19.2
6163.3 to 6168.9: 18.2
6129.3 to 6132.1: 17.8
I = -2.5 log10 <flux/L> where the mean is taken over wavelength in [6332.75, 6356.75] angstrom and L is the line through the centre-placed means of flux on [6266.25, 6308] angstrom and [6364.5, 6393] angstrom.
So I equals 0.01 mag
